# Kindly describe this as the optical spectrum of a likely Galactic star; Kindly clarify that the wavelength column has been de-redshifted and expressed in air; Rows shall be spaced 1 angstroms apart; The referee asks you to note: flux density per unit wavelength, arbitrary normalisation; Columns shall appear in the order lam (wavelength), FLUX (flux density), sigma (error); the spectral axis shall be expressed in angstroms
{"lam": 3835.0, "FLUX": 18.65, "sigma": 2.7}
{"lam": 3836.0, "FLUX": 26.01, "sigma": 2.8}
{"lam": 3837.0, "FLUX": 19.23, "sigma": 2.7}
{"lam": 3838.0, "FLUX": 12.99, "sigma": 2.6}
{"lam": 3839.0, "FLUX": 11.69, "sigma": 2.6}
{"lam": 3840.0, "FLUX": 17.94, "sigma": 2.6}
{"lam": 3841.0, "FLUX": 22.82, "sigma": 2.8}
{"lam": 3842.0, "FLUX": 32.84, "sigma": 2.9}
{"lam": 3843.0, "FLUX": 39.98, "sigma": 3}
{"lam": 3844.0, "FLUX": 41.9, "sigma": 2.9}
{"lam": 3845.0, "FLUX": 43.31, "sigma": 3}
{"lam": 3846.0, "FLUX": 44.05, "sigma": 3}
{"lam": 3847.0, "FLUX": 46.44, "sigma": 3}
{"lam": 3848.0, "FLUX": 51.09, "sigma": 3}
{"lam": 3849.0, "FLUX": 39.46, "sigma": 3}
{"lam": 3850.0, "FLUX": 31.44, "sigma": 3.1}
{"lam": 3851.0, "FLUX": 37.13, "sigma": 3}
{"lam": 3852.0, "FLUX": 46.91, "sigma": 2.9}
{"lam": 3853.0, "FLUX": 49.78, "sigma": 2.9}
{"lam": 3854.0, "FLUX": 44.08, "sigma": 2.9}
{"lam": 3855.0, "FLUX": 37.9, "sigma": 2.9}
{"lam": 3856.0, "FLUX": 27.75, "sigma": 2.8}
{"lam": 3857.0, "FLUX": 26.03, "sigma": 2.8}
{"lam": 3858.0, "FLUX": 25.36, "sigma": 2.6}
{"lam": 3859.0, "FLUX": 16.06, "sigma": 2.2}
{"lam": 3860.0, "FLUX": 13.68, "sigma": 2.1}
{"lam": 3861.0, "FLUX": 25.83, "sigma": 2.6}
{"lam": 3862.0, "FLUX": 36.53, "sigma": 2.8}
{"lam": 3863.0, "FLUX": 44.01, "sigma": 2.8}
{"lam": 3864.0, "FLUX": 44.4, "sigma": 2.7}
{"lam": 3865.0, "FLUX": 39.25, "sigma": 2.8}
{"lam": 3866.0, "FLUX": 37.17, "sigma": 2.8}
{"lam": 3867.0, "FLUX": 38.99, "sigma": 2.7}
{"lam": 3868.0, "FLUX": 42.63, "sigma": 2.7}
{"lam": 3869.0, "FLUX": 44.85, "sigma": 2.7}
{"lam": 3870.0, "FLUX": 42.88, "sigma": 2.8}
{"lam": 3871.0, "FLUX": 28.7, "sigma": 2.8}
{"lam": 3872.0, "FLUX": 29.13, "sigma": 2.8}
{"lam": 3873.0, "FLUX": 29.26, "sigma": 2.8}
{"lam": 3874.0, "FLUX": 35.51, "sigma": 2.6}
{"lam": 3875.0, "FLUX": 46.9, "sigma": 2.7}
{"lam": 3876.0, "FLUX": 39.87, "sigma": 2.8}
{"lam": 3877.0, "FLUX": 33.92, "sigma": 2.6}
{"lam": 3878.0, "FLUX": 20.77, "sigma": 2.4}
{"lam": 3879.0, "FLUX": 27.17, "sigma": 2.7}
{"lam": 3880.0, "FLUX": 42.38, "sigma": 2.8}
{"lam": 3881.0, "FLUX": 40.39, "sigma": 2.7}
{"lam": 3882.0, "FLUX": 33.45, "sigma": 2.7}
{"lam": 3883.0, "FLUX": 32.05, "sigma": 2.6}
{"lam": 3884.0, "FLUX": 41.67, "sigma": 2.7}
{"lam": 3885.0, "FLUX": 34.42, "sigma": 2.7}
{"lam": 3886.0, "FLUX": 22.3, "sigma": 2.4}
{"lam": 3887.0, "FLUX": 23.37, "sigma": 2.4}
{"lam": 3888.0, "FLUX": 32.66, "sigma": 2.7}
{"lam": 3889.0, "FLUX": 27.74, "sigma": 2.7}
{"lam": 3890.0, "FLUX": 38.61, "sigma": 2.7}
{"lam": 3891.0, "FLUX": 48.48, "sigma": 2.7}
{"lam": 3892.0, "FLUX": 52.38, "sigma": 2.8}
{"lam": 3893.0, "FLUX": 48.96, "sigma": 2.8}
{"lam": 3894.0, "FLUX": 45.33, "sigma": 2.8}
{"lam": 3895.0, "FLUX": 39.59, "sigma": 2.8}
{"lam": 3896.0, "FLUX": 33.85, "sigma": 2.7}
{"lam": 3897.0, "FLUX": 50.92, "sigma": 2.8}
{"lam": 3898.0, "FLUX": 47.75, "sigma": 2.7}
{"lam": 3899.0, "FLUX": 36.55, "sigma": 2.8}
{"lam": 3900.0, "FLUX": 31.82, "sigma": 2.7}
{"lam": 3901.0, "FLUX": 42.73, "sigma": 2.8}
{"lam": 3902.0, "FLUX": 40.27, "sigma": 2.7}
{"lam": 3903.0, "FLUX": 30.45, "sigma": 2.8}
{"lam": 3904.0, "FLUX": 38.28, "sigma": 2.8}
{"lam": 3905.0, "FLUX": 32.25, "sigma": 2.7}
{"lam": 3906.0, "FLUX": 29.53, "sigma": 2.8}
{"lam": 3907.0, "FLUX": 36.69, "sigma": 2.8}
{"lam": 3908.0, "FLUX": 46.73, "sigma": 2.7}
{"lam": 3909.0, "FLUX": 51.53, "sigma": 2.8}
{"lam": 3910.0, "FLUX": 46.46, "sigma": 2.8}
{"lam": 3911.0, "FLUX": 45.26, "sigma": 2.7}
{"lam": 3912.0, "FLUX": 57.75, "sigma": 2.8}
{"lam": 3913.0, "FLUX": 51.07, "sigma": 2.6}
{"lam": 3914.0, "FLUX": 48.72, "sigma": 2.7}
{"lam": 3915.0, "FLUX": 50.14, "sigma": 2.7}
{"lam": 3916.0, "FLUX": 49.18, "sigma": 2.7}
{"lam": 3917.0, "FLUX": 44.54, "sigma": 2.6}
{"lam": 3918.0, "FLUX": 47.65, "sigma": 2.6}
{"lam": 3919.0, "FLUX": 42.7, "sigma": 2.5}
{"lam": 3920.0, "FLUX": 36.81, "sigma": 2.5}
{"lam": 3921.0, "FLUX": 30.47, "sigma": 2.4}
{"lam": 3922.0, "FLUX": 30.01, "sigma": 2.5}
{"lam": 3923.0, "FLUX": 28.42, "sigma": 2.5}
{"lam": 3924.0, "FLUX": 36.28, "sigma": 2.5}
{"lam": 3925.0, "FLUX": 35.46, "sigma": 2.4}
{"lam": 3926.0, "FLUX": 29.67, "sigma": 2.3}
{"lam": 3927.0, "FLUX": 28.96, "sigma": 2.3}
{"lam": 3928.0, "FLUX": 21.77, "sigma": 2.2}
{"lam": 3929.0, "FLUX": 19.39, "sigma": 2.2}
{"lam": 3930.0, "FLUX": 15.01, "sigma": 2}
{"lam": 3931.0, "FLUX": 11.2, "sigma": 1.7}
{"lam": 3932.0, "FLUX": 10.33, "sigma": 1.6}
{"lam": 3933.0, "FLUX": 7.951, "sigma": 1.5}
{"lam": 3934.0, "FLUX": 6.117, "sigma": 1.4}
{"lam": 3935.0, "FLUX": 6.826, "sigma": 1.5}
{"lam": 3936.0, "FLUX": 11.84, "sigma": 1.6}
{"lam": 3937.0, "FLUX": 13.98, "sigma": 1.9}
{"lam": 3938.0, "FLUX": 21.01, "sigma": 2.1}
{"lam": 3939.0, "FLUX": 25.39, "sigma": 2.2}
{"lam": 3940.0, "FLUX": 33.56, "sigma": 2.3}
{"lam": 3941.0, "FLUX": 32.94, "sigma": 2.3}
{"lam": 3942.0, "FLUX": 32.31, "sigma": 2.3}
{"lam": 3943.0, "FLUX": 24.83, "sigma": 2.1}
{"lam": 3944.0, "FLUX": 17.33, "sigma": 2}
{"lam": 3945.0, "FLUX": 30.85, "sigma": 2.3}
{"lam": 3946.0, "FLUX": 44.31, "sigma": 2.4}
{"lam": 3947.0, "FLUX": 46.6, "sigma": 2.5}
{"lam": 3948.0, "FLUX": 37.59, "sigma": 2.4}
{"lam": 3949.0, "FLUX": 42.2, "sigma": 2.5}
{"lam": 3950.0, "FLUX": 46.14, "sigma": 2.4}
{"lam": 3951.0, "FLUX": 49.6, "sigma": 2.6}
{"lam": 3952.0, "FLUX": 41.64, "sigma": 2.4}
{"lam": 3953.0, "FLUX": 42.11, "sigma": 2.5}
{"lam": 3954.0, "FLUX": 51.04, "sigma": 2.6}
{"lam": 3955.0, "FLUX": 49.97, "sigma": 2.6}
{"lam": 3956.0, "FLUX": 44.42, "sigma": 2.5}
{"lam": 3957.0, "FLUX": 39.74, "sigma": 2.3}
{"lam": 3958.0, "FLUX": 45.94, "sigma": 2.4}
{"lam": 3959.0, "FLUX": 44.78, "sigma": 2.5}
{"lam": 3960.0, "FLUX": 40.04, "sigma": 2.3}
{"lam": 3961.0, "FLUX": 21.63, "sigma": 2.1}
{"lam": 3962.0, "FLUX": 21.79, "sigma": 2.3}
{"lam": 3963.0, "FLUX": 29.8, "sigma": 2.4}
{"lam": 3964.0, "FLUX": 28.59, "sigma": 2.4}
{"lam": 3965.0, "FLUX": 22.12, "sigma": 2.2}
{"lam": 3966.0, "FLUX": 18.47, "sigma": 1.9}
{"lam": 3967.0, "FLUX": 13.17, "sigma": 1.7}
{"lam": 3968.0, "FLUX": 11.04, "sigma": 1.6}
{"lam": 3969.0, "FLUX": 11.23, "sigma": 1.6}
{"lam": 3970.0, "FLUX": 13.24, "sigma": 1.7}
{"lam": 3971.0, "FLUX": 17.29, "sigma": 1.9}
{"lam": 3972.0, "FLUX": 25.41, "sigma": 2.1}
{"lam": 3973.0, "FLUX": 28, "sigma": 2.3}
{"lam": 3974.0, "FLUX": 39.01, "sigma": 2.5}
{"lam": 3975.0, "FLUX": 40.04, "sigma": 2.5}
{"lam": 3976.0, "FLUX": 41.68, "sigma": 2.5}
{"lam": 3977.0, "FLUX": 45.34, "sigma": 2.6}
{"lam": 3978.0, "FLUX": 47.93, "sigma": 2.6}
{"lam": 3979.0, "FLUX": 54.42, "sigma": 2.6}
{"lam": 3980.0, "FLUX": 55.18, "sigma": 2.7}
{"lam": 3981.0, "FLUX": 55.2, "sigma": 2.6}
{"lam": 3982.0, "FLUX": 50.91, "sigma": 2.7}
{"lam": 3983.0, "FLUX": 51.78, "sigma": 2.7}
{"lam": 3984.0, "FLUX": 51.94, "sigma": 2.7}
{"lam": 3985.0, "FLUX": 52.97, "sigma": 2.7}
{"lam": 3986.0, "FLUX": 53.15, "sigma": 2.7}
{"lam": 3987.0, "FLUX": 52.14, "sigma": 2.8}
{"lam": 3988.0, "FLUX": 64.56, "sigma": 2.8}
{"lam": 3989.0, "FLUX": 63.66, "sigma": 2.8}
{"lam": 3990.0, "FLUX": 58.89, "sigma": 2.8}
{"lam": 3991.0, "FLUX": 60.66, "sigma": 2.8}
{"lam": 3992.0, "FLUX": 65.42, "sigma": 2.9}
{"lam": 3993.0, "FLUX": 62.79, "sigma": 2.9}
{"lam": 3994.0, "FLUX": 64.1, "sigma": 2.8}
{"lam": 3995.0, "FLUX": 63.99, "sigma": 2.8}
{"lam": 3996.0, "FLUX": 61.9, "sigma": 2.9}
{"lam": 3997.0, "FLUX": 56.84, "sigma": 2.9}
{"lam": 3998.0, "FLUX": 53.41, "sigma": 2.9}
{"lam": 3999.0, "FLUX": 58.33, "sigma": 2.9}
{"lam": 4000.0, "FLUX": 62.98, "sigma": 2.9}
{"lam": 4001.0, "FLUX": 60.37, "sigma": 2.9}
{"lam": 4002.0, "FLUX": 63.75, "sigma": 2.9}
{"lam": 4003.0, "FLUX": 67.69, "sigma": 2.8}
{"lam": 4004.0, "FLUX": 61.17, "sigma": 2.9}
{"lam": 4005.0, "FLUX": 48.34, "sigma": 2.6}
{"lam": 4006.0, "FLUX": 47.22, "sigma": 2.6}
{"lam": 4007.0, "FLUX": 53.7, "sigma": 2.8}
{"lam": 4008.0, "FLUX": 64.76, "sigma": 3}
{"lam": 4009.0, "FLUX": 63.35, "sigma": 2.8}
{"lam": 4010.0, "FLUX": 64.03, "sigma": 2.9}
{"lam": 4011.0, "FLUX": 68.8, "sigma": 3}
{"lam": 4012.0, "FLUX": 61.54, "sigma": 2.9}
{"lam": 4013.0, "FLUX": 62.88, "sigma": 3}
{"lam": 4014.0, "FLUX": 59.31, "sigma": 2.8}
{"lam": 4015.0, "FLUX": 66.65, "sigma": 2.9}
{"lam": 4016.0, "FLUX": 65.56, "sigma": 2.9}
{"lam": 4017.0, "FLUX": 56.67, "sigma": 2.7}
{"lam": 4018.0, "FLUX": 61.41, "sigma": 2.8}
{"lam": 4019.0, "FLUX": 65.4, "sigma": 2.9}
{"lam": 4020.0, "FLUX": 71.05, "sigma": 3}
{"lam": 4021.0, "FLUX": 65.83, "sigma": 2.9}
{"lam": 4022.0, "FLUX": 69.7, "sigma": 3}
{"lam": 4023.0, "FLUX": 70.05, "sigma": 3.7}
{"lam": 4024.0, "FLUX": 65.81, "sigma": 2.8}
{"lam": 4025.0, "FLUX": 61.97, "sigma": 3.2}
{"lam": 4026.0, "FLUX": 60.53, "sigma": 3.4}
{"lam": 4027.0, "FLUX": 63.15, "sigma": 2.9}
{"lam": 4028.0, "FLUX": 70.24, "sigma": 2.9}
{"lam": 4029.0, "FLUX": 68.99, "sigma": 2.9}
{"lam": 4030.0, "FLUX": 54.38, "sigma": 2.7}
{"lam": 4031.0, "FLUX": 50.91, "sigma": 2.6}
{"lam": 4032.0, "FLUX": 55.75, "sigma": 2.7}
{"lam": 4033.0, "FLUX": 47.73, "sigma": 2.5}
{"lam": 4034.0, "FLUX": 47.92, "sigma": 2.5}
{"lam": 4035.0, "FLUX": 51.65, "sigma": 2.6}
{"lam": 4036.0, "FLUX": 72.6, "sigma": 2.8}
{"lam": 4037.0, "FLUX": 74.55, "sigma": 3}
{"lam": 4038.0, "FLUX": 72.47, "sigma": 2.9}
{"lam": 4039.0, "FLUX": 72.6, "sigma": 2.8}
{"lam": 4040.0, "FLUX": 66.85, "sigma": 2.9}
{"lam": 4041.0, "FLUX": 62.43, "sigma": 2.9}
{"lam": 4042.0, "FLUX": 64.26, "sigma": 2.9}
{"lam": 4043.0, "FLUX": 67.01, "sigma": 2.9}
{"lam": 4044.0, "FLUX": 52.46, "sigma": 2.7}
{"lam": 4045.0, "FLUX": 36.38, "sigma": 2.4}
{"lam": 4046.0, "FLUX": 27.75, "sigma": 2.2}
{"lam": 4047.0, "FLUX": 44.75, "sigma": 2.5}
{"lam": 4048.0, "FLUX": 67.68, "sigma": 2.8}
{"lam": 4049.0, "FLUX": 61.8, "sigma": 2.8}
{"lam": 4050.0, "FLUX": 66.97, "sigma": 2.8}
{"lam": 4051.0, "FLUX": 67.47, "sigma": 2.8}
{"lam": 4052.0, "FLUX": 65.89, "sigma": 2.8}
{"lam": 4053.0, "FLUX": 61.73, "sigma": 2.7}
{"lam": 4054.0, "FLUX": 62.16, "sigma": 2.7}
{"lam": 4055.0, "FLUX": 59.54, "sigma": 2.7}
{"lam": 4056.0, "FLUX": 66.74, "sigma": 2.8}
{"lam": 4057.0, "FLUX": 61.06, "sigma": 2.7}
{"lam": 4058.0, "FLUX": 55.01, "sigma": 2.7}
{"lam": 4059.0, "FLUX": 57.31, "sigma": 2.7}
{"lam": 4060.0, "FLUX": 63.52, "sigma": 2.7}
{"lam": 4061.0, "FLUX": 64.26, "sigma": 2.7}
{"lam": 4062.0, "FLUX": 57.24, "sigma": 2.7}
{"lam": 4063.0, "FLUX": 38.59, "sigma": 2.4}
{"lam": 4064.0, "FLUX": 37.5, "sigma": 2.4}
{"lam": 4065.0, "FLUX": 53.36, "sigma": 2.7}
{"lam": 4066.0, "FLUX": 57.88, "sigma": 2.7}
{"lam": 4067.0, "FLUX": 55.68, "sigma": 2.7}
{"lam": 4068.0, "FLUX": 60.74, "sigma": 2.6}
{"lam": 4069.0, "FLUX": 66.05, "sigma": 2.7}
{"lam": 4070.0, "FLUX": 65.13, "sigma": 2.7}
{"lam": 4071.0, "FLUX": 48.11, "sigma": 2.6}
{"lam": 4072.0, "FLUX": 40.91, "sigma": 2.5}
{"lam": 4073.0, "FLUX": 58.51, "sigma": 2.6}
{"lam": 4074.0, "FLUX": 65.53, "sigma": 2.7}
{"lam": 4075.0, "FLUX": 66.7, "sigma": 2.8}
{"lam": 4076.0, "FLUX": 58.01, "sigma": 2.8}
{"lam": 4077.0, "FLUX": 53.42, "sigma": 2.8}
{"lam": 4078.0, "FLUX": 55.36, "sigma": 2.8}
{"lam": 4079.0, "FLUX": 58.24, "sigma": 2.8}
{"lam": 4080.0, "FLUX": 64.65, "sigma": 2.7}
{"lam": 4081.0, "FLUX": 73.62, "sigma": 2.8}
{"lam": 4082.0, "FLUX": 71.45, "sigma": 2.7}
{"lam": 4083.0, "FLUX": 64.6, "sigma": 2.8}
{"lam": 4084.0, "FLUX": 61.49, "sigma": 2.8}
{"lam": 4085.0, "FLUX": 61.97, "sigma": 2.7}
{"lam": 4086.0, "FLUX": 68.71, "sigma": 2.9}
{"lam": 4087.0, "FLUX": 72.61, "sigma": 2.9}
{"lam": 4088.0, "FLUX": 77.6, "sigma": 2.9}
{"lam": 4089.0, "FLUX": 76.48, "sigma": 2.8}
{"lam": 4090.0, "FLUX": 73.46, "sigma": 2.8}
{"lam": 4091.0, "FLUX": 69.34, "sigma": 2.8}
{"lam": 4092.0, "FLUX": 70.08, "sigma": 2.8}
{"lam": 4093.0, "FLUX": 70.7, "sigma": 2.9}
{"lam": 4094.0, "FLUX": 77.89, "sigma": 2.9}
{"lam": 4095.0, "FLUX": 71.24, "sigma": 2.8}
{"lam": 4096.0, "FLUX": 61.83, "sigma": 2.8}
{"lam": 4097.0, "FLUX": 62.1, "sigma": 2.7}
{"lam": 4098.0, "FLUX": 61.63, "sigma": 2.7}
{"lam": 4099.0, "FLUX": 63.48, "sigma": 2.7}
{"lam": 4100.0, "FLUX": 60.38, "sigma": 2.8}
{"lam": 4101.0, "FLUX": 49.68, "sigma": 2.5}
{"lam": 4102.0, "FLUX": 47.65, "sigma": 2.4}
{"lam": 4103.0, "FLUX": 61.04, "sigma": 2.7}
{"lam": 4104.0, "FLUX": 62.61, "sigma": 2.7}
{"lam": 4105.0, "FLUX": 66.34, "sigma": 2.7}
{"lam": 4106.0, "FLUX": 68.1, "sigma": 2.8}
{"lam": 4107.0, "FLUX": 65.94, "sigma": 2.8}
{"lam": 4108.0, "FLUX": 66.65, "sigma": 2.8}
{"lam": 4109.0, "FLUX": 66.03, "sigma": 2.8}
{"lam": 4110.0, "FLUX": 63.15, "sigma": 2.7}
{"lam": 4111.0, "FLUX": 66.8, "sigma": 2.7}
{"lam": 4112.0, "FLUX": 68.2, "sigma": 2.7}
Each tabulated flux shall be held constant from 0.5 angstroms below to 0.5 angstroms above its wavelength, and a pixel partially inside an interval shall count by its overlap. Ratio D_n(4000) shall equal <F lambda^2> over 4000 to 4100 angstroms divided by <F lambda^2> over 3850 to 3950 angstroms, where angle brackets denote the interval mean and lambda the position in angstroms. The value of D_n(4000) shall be 1.93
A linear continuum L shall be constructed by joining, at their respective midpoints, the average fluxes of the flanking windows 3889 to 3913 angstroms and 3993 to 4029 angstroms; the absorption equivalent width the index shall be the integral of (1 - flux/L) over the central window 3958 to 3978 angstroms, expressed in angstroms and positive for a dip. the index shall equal 9.7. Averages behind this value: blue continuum 42.1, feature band 28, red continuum 62.5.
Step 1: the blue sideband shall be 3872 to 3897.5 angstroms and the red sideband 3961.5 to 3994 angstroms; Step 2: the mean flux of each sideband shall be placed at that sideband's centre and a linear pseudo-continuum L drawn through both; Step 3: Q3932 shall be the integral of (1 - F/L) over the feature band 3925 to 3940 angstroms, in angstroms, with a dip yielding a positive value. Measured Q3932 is 8.2 angstroms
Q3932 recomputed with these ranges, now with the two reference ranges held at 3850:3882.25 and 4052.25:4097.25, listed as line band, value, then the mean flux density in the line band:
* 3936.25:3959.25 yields 4.5 angstroms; 37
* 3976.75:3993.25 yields -1.7 angstroms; 55.8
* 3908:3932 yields 2.8 angstroms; 37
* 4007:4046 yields -4.3 angstroms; 62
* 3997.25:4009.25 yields -1.3 angstroms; 58.6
